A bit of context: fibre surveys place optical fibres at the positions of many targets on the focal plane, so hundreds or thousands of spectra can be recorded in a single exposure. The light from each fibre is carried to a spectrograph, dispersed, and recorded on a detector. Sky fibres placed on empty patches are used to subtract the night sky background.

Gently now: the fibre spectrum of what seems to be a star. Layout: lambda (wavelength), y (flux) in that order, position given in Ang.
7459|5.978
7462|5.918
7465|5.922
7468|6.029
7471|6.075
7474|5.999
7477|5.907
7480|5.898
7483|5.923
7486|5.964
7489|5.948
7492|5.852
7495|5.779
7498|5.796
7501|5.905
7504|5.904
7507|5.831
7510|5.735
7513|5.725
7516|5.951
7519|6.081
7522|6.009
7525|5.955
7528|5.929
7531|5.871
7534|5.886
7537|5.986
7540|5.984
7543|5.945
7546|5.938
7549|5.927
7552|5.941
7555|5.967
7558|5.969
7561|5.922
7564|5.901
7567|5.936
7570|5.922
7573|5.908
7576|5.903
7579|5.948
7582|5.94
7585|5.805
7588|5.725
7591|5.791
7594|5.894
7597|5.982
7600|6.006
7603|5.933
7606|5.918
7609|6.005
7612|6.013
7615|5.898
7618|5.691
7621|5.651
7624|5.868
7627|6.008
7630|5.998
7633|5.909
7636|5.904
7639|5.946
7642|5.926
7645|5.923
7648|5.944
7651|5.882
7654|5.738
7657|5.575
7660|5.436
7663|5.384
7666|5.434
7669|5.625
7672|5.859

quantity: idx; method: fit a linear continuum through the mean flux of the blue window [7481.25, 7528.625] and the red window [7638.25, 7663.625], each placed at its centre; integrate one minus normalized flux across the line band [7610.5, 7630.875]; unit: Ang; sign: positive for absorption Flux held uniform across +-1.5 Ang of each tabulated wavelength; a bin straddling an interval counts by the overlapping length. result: -0.3 Ang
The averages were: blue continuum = 5.89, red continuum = 5.76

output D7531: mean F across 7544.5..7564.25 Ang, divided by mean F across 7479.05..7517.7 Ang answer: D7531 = 1.01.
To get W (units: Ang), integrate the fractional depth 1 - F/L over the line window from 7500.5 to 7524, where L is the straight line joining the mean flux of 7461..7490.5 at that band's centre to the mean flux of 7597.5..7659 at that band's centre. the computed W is 0.19 Ang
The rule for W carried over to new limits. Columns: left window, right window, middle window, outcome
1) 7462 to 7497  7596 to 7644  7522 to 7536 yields 0.0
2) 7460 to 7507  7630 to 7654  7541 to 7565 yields -0.1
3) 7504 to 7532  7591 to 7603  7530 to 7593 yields 0.1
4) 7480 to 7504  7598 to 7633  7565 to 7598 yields 0.1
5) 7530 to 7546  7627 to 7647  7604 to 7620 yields 0.1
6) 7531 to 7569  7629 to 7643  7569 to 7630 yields 0.4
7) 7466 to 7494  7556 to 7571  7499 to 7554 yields 0.2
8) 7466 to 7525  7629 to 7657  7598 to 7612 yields -0.2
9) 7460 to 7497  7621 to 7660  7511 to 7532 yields -0.1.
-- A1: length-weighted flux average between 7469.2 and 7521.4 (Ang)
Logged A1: 5.9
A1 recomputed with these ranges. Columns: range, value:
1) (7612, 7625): 5.8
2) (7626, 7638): 5.95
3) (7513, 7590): 5.93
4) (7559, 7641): 5.9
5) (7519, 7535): 5.95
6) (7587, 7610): 5.91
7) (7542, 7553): 5.94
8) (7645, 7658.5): 5.8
